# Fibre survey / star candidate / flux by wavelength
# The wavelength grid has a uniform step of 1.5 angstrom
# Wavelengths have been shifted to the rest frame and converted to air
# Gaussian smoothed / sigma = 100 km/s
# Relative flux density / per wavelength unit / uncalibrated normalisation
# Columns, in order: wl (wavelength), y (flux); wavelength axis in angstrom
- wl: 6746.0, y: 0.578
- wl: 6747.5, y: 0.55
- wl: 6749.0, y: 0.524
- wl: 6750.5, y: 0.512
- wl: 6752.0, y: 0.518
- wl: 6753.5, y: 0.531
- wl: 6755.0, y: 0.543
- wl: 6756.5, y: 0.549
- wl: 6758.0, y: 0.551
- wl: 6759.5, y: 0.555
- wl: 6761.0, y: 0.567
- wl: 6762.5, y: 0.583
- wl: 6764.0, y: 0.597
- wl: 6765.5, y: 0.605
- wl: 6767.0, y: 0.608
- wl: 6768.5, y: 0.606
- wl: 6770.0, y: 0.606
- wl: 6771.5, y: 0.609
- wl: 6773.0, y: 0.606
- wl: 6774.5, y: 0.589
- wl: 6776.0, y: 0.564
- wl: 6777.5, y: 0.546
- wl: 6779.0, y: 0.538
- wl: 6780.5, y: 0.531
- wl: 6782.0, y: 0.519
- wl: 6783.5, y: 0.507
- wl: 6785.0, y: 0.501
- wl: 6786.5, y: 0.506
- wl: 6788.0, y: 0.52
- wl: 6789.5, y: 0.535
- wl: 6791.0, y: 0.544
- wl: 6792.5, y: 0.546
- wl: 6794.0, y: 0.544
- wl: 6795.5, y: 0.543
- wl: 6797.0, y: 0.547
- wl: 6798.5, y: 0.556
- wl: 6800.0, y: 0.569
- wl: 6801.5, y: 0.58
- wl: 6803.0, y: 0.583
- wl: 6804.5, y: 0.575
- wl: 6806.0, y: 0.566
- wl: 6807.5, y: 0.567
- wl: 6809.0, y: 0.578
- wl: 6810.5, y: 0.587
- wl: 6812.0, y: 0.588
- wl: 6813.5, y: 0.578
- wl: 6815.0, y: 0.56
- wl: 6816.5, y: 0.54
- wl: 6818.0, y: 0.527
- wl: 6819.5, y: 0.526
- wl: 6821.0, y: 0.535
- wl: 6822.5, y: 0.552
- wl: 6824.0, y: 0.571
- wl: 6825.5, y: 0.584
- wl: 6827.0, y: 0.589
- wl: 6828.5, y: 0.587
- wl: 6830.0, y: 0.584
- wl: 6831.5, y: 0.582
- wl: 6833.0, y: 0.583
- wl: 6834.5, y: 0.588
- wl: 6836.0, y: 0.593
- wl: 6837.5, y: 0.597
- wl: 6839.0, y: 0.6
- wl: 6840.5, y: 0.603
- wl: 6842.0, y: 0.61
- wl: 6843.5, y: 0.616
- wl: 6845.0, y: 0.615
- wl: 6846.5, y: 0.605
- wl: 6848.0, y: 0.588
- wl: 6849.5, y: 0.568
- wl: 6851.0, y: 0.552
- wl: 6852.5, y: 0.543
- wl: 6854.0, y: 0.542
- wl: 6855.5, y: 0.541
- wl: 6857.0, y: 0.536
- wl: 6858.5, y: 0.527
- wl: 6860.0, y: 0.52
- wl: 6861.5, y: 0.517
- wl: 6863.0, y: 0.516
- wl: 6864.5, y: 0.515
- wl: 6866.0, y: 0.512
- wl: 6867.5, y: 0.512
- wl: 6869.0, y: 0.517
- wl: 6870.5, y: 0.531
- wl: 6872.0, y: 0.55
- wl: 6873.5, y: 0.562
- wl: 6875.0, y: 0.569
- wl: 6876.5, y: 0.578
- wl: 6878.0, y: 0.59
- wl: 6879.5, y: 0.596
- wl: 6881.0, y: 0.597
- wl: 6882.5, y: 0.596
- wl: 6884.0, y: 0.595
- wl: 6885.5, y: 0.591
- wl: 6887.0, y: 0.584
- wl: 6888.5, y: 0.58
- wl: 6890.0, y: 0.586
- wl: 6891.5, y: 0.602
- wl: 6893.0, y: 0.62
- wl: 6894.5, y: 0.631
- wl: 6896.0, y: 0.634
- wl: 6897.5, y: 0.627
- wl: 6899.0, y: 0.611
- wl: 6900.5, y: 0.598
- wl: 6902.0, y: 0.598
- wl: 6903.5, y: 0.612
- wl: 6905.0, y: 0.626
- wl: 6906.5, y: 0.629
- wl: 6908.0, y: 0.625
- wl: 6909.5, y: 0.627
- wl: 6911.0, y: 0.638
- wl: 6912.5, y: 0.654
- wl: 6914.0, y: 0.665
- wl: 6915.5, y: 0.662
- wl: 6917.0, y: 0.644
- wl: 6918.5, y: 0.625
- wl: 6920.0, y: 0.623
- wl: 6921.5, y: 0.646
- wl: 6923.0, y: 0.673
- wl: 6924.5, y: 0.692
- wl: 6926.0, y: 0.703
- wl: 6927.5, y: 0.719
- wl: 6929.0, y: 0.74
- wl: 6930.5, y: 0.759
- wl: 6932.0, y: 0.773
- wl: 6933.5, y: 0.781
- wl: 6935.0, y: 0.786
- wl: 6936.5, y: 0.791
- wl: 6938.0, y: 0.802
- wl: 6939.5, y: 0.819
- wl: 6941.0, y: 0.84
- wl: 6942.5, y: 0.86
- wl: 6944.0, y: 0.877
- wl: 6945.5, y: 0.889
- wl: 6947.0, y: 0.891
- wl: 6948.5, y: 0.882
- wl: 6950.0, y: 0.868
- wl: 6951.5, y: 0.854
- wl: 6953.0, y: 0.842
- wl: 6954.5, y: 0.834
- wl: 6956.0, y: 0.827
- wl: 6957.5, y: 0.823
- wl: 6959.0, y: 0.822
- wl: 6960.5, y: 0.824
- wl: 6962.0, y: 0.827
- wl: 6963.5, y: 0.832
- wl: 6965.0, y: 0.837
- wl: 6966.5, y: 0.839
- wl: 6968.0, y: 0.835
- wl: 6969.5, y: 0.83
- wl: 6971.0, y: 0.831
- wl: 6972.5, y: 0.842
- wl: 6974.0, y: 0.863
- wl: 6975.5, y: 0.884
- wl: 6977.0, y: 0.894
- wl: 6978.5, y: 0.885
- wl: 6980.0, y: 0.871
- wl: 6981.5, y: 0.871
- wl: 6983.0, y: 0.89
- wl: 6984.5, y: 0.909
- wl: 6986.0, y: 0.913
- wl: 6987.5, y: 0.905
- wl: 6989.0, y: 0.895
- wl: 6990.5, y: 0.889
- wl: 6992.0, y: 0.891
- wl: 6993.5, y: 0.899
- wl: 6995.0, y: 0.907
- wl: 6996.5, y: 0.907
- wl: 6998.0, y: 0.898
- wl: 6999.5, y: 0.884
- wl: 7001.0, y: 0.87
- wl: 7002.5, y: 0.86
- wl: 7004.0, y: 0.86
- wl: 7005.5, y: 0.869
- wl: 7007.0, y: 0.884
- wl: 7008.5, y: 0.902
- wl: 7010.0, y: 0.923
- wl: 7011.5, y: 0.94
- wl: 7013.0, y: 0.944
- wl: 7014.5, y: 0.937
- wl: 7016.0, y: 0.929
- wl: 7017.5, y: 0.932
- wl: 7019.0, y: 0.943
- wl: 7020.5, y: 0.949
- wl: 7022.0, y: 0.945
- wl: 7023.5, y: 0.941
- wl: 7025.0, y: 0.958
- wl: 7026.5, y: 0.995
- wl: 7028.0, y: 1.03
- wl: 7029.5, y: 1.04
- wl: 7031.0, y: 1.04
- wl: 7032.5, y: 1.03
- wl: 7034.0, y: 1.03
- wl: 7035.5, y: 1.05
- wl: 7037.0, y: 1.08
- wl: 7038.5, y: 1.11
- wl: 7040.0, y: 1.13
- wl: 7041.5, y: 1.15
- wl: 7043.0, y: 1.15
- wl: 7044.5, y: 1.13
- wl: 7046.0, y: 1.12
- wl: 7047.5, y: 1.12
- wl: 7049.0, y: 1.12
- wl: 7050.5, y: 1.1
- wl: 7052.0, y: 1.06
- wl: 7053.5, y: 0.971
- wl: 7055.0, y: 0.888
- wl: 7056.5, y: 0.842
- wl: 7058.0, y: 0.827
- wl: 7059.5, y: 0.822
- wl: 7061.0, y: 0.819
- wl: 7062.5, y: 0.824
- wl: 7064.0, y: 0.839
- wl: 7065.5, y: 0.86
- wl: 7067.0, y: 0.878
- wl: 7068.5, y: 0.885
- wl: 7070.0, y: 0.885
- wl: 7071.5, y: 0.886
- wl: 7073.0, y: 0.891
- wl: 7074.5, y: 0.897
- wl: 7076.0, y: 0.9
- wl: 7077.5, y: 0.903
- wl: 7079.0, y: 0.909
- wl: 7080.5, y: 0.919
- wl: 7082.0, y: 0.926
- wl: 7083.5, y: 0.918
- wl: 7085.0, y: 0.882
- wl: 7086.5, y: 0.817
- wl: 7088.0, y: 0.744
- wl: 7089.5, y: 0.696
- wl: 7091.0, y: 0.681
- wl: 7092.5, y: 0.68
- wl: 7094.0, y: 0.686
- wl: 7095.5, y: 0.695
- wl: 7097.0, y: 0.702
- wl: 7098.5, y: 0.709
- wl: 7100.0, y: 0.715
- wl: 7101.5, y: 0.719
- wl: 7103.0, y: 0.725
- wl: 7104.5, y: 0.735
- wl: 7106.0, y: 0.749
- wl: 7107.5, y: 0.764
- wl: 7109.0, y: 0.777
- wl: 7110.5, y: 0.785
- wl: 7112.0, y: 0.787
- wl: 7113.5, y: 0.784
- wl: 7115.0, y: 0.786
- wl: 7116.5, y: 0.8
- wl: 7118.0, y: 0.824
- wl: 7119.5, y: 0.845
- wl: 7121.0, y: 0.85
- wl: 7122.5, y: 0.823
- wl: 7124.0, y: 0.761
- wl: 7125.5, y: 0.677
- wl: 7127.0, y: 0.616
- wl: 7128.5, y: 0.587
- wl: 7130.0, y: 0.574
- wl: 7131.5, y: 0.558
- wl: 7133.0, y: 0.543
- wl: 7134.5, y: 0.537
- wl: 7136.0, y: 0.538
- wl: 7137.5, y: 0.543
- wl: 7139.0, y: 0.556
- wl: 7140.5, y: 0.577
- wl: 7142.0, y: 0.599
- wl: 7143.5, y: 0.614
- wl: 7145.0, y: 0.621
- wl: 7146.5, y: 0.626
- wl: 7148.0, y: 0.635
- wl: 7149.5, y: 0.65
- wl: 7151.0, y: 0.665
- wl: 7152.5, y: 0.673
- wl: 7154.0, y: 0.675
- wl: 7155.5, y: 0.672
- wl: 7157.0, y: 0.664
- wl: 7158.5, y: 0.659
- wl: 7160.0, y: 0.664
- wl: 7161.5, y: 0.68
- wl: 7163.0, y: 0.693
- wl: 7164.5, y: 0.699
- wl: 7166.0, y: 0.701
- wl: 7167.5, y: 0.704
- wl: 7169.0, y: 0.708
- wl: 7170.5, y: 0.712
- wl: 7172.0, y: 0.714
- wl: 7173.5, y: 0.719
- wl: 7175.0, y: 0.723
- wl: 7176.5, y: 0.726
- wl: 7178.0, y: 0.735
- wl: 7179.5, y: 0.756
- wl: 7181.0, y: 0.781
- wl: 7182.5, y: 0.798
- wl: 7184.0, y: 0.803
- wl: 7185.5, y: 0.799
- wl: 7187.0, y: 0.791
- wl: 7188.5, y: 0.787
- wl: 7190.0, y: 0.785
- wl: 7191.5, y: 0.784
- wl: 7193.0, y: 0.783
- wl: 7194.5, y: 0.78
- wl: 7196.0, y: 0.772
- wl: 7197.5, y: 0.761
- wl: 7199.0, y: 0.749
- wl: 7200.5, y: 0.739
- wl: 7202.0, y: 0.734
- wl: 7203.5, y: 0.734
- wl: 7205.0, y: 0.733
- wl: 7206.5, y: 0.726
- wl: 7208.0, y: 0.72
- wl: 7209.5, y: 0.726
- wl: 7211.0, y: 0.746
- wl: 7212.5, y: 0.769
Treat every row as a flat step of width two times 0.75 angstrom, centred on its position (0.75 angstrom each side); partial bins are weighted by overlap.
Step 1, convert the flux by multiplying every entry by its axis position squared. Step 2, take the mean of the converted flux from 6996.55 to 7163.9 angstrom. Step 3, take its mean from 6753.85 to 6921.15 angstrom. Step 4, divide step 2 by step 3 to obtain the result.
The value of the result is 1.54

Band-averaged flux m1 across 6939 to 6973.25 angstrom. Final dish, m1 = 0.845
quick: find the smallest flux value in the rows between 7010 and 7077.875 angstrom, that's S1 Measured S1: 0.819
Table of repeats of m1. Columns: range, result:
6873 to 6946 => 0.667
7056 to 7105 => 0.813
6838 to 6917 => 0.586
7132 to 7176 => 0.647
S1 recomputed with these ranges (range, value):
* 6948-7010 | 0.822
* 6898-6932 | 0.598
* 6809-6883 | 0.512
